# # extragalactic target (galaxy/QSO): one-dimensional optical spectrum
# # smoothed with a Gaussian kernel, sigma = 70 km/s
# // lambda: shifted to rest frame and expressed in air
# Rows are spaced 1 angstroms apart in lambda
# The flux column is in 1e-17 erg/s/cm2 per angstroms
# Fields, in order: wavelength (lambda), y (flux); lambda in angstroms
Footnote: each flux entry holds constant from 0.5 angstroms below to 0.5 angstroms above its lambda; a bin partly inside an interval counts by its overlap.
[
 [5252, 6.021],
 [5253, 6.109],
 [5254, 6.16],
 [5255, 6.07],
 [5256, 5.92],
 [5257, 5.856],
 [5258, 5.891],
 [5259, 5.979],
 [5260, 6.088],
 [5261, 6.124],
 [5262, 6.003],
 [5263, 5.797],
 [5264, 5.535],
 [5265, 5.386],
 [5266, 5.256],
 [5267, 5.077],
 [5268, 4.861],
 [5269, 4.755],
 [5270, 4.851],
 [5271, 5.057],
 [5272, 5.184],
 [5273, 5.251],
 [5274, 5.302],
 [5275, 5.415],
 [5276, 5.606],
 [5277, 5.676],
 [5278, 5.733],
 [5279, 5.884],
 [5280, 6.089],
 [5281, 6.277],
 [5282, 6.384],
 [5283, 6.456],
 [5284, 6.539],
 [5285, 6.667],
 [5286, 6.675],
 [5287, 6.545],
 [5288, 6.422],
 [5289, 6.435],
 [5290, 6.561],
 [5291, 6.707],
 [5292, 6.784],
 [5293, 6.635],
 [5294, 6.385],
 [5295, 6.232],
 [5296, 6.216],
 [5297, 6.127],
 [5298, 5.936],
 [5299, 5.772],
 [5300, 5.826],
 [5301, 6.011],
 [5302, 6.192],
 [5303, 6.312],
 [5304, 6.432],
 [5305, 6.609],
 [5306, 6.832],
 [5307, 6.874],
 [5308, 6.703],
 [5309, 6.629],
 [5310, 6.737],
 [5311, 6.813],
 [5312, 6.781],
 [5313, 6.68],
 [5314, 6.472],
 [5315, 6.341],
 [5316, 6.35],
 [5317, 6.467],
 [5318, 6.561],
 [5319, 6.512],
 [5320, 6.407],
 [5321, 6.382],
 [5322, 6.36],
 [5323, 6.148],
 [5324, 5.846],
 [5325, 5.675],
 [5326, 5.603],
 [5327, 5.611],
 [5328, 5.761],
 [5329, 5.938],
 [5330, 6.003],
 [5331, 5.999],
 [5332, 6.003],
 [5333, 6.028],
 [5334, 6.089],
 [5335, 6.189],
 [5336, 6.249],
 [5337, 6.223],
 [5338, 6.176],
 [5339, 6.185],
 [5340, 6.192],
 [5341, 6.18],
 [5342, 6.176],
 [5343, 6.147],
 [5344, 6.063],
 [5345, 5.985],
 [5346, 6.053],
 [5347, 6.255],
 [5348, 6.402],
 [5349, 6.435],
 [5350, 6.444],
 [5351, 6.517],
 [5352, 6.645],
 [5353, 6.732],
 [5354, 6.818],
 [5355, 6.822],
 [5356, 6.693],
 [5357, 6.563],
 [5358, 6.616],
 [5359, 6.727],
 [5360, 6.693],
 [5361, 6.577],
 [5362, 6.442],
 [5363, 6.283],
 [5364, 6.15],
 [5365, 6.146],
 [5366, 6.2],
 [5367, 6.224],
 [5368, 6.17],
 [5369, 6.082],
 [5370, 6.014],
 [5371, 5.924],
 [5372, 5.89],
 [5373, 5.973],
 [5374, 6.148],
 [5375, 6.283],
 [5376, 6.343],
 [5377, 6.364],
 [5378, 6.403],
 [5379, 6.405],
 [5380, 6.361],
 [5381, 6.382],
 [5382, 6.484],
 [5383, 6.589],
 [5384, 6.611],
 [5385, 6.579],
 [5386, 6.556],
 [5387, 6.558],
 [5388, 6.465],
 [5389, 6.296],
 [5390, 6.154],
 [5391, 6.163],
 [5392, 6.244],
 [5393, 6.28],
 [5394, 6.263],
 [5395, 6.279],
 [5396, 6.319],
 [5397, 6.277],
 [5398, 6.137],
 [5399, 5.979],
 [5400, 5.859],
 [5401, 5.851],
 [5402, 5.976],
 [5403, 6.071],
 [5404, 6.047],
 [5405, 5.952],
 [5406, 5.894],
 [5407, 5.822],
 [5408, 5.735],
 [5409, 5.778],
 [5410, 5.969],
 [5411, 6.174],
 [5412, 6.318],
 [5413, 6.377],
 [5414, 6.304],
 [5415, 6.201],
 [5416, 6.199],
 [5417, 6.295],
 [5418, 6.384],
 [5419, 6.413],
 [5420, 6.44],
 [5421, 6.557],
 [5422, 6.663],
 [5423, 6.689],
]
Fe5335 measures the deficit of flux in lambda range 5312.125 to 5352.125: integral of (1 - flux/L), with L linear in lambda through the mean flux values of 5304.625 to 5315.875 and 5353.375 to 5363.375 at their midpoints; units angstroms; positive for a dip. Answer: 2.7 angstroms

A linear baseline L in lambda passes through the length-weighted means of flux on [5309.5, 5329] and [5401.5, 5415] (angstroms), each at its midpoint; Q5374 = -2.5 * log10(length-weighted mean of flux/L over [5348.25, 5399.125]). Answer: -0.041 mag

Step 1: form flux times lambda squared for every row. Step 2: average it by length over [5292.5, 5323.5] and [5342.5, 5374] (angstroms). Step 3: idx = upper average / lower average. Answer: 1.01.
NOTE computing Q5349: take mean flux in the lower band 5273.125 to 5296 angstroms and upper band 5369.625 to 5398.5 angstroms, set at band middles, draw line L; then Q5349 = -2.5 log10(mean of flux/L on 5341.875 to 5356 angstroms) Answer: -0.02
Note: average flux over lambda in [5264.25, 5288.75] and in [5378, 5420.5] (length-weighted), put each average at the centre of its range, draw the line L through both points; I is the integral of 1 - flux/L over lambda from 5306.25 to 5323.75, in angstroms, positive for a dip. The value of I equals -1.94 angstroms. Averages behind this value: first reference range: 5.73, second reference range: 6.23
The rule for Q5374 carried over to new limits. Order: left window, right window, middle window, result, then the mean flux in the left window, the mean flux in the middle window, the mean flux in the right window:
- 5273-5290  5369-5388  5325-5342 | 0.04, 6.12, 6.02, 6.32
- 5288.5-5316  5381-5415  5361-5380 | 0.01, 6.44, 6.21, 6.2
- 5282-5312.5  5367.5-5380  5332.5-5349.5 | 0.02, 6.46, 6.18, 6.17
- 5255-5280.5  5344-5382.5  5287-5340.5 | -0.06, 5.55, 6.29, 6.36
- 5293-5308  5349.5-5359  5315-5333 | 0.06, 6.3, 6.1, 6.65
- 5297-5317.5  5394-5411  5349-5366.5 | -0.06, 6.43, 6.53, 6.01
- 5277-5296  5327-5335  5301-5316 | -0.07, 6.39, 6.57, 5.97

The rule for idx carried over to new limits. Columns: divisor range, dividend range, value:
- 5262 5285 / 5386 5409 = 1.15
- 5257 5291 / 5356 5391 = 1.13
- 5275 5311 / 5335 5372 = 1.02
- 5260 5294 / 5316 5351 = 1.07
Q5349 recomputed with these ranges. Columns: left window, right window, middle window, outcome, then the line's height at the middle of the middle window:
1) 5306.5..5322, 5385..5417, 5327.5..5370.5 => 0.02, 6.41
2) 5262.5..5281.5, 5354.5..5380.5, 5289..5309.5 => -0.13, 5.68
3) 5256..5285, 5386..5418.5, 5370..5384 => -0.04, 6.06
